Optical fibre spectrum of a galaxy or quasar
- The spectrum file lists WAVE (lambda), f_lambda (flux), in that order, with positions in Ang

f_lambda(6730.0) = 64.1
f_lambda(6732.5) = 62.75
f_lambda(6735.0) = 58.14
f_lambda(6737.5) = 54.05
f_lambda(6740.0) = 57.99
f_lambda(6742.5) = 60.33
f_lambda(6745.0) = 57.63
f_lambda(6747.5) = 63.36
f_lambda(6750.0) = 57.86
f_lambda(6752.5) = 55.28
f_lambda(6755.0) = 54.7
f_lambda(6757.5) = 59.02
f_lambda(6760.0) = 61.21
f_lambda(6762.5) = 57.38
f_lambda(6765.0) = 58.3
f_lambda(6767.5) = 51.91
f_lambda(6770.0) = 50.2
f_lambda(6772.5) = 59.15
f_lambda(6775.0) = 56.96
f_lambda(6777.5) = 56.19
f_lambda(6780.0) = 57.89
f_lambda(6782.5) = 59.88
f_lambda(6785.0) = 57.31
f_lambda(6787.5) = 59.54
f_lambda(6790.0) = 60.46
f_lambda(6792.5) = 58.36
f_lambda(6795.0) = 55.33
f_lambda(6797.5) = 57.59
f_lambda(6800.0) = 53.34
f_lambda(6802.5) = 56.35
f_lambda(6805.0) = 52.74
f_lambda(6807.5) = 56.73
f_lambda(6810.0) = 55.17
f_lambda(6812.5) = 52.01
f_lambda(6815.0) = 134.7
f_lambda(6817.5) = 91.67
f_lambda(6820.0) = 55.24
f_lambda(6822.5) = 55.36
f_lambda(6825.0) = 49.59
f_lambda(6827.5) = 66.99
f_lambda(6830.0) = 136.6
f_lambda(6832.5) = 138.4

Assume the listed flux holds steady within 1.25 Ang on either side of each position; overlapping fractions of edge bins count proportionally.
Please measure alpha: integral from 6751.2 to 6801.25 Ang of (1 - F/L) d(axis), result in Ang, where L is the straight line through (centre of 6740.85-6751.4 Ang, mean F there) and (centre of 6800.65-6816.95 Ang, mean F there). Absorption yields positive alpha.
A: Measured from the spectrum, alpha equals 5.3 Ang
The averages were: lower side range 59.7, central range 57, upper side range 68.4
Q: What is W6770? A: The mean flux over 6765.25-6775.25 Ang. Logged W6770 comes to 54.7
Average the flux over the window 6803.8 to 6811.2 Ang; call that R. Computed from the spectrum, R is 54.9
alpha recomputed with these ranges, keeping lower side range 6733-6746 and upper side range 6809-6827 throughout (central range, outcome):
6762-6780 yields 2.06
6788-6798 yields 1.27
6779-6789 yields 0.98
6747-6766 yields 0.77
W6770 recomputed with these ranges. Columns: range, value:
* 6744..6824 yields 60.3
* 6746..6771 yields 57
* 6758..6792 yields 57.5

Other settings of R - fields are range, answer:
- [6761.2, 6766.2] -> 57.9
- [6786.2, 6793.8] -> 59.4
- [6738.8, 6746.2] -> 58.7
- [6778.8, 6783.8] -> 58.9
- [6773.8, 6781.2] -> 57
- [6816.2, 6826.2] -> 63.4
